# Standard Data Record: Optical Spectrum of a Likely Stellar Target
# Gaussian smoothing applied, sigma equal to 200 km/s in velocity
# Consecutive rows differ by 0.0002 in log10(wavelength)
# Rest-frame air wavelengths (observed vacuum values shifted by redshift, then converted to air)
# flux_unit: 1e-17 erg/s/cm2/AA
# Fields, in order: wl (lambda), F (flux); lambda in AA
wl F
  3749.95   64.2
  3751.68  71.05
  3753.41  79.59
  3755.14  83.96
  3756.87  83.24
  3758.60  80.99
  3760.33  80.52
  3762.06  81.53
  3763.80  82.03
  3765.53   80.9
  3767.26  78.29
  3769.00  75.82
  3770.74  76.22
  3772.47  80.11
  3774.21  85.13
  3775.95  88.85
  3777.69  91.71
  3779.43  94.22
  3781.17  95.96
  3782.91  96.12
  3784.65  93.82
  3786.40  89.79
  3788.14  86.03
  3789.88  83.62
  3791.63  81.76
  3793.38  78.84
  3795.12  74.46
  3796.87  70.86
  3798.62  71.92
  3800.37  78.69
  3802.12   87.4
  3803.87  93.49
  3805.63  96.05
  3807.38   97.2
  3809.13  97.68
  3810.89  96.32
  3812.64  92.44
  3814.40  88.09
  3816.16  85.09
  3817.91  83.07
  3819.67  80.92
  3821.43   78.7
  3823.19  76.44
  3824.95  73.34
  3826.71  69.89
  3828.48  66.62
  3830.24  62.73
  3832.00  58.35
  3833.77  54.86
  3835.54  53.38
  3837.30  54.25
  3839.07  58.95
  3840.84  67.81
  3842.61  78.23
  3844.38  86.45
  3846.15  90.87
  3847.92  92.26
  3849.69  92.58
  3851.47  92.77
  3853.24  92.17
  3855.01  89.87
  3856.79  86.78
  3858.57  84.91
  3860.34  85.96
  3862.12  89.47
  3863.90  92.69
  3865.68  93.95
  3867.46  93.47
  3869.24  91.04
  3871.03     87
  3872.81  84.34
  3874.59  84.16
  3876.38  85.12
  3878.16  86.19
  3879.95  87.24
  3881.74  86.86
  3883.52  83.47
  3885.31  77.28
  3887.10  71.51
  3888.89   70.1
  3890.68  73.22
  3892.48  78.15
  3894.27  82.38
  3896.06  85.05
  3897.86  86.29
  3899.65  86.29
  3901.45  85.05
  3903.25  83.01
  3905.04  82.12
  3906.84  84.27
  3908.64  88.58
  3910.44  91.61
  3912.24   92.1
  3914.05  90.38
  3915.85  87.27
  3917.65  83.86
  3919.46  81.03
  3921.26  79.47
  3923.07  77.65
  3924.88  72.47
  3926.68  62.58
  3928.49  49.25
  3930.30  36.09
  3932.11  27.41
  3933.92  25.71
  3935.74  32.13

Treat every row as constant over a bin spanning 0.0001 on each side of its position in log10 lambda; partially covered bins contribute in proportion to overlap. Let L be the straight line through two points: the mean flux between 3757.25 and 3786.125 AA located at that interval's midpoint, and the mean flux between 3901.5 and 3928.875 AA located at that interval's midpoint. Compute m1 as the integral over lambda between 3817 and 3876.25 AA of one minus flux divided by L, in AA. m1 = 2.3 AA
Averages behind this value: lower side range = 85.2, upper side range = 81.1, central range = 79.8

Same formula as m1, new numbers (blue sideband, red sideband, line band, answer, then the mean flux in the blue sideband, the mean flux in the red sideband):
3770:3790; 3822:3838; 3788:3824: -4.5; 88.8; 63.7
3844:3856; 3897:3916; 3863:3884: 0.3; 91.2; 87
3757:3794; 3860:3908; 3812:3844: 5.0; 84.9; 84.3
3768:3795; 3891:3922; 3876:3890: 0.7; 86.2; 84.9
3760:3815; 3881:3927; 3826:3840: 4.1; 85.9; 81.9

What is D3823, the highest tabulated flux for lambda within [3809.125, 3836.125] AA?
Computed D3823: 97.68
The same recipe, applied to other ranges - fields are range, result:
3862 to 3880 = 93.95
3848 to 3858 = 92.77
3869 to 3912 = 91.61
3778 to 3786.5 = 96.12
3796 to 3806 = 96.05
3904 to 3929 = 92.1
